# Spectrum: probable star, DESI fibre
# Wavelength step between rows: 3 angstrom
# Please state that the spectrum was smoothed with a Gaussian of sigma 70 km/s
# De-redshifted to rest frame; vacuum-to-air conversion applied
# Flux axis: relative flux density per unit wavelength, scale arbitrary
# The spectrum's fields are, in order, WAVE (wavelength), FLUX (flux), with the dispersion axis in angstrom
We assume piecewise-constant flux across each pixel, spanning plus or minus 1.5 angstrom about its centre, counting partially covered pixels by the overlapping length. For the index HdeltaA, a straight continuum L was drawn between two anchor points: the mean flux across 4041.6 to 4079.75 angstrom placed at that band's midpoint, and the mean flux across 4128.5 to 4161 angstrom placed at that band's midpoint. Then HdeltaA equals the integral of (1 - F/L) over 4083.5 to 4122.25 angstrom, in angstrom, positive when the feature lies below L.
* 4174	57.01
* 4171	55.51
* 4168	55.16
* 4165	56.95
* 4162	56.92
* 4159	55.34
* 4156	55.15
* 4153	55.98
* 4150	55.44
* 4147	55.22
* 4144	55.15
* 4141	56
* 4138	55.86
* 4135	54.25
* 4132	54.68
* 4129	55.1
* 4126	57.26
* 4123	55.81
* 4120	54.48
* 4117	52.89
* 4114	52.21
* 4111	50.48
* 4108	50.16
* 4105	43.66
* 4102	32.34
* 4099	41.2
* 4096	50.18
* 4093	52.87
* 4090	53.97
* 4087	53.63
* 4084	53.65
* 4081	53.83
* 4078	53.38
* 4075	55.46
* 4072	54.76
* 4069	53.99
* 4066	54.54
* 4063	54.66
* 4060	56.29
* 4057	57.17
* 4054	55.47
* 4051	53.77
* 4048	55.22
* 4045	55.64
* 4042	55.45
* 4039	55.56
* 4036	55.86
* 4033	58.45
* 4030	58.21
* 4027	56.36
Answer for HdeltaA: 4.1 angstrom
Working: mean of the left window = 55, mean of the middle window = 49.4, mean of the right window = 55.3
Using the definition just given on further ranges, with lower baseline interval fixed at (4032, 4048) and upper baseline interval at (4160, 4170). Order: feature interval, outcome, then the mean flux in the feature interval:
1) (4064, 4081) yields 0.52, 54.4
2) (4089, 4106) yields 3.21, 45.5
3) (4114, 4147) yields 0.69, 55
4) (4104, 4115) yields 1.36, 49.2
